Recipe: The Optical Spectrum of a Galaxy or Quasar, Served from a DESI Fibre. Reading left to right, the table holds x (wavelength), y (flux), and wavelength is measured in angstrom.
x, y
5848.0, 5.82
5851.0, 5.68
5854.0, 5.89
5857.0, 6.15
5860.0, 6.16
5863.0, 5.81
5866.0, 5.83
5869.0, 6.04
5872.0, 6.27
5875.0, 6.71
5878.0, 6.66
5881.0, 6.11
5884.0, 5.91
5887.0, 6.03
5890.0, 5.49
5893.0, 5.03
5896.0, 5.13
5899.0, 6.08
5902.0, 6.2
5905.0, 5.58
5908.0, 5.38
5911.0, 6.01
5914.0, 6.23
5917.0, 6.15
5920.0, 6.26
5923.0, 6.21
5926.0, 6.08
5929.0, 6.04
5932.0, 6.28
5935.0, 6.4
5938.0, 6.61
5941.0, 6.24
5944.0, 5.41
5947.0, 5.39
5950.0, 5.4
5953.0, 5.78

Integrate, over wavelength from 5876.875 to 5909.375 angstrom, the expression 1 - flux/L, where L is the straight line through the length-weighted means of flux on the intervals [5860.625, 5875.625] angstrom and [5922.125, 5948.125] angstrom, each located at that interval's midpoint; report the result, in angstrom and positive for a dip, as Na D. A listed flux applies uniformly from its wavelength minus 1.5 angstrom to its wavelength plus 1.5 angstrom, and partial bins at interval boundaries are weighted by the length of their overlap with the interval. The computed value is 1.7 angstrom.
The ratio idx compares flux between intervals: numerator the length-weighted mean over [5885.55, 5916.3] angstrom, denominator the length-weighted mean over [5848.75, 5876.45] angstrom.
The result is 0.95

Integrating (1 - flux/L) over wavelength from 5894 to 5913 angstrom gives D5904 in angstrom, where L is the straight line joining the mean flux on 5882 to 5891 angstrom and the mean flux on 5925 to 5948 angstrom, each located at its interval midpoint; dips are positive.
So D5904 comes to 0.6 angstrom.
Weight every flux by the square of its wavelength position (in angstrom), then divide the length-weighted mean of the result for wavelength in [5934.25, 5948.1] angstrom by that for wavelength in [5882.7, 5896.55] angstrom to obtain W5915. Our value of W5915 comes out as 1.1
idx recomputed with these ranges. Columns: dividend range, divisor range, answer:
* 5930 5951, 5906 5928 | 0.99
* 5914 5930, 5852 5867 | 1.03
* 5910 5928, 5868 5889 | 0.99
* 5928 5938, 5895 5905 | 1.09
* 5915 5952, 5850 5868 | 1.02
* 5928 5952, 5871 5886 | 0.94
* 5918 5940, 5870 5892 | 1.02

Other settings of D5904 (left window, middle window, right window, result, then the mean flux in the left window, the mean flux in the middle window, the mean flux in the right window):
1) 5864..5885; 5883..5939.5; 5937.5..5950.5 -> 0.25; 6.22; 5.95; 5.78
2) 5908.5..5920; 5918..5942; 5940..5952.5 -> -1.74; 6.08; 6.26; 5.6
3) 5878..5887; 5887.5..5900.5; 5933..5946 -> 1.37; 6.12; 5.48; 6.14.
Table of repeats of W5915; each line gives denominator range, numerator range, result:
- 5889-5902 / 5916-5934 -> 1.13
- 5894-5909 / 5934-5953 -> 1.05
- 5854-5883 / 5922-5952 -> 0.99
